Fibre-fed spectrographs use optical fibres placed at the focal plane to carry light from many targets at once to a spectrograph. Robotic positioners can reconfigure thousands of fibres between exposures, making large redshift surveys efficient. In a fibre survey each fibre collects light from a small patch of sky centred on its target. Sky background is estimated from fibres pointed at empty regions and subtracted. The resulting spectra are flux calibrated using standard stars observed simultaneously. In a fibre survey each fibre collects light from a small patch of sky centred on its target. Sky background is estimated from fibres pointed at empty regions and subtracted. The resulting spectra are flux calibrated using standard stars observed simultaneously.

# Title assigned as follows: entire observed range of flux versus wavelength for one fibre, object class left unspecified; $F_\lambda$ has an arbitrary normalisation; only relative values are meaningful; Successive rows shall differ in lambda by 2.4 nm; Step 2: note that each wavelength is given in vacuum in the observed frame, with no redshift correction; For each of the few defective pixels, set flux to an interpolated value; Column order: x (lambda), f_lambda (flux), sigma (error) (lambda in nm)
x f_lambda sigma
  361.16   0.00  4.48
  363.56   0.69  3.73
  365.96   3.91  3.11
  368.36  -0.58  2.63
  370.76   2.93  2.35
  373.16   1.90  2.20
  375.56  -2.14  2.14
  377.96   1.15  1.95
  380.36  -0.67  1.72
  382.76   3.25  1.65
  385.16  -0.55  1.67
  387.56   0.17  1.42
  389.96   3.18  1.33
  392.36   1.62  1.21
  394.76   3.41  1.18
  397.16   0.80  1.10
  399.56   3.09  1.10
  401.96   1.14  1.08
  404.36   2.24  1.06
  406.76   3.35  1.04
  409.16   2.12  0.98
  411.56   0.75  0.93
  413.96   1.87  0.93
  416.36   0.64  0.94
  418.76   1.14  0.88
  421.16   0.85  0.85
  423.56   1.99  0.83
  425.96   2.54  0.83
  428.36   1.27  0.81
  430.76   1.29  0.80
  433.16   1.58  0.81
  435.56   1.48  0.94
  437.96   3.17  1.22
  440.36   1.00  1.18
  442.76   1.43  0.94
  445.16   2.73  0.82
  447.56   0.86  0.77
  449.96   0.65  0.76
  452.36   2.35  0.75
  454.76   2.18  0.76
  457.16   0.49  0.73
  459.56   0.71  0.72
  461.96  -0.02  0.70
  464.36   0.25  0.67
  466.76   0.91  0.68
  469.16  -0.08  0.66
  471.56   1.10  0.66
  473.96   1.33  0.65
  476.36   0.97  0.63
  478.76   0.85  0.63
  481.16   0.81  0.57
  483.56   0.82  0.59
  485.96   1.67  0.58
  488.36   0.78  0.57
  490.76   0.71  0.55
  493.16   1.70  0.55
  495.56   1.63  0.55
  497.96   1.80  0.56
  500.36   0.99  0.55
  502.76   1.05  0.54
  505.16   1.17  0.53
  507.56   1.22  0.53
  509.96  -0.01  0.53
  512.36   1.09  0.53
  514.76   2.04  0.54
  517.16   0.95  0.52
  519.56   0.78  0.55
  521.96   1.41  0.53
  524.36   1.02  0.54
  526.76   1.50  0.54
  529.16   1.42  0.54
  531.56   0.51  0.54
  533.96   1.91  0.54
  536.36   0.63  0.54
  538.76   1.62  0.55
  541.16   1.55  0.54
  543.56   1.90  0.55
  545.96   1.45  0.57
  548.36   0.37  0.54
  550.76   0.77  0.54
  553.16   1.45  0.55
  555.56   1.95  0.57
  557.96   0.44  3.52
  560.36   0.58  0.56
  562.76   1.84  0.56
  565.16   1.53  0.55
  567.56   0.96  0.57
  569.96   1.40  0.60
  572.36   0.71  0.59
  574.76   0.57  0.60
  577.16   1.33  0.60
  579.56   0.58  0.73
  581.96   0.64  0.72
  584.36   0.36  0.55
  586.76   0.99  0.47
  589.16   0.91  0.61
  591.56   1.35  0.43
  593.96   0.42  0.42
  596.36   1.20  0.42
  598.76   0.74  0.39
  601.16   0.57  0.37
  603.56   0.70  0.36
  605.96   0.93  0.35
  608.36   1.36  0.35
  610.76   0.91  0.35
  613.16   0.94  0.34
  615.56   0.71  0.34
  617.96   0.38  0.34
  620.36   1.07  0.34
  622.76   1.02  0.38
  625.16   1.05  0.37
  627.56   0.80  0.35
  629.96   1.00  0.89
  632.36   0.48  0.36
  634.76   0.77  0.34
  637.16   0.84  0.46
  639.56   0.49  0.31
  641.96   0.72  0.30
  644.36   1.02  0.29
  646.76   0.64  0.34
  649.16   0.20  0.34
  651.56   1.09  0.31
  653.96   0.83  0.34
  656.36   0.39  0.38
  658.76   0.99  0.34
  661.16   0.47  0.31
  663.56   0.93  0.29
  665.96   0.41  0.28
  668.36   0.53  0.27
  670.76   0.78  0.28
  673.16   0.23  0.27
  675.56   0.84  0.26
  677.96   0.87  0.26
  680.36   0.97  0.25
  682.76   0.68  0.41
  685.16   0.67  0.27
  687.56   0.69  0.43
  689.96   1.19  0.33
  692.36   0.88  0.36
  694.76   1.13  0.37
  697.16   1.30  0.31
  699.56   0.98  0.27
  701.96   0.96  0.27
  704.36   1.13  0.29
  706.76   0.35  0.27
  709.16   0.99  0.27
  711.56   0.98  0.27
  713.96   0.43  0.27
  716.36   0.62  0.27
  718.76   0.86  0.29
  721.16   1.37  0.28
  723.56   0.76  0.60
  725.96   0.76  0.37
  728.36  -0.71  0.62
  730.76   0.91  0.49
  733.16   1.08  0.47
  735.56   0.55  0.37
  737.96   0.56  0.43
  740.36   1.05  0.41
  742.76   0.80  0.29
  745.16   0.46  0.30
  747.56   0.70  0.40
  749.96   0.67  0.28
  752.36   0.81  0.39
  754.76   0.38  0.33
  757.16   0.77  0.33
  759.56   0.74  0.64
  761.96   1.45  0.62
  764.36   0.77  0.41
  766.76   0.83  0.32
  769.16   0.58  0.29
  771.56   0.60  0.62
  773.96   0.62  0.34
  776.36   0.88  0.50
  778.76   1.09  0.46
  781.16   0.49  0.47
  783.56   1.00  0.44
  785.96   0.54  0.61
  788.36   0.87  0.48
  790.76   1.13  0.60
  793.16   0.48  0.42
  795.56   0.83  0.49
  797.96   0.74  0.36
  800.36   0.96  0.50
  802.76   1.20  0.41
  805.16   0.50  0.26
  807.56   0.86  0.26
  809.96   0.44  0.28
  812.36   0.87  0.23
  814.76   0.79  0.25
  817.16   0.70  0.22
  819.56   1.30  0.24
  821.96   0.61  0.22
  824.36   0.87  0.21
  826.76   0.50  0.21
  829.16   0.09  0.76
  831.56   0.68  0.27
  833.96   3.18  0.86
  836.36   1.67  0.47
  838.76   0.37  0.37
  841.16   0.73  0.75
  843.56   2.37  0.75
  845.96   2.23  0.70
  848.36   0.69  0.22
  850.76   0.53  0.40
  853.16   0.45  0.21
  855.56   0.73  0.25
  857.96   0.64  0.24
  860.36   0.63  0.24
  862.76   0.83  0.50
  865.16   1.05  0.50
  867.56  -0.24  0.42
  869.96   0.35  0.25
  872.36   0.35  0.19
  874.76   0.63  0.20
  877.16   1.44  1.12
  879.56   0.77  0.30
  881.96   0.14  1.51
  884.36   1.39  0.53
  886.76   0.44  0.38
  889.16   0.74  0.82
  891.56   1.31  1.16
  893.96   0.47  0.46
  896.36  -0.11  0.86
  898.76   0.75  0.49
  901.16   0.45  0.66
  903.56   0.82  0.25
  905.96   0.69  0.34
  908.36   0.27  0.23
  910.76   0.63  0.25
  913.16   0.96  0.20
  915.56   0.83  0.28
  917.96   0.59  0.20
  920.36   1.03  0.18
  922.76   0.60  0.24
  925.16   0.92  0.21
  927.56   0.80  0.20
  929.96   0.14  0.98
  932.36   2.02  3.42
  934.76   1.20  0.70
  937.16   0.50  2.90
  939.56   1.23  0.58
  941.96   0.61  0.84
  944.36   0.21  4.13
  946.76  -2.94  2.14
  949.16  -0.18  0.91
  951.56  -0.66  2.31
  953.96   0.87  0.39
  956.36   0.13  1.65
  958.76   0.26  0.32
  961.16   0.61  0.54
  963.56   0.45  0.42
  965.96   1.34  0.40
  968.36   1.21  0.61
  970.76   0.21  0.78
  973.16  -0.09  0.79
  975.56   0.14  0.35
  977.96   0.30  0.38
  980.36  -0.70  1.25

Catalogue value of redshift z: 1.266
